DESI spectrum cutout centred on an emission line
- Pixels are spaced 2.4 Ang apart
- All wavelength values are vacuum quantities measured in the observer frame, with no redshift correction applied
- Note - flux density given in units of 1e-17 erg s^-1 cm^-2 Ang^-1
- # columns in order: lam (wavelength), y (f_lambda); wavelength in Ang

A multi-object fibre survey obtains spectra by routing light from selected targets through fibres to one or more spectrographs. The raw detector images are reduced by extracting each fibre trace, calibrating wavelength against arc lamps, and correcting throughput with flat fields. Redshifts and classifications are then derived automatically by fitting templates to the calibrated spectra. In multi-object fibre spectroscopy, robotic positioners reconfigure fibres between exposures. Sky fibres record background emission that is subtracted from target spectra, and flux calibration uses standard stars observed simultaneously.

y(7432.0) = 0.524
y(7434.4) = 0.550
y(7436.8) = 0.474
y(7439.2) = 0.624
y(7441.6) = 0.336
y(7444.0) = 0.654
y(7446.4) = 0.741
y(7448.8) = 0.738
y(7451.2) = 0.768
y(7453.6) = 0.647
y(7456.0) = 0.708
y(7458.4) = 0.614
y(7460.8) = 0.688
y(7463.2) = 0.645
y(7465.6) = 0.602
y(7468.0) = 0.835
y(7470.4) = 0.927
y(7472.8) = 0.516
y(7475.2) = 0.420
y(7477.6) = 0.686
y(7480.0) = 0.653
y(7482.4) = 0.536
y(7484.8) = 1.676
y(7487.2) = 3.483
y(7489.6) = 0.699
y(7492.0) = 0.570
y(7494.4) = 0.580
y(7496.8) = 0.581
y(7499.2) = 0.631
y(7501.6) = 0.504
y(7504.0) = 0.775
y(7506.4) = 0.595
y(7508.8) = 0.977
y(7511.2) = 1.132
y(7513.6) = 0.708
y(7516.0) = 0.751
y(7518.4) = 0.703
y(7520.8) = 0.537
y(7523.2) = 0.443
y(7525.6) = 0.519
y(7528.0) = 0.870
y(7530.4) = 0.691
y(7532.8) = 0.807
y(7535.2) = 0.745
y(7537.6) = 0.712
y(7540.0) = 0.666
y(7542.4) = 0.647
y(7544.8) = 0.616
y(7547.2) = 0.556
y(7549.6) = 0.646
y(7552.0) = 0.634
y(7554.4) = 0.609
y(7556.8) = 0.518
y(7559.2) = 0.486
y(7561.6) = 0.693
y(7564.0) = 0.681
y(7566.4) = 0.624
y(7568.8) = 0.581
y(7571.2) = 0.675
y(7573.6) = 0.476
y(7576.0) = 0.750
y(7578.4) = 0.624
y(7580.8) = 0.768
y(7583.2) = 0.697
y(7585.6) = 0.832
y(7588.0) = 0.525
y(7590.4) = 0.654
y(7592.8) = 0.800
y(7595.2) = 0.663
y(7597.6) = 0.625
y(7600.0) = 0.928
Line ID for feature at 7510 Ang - [N II] 6583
